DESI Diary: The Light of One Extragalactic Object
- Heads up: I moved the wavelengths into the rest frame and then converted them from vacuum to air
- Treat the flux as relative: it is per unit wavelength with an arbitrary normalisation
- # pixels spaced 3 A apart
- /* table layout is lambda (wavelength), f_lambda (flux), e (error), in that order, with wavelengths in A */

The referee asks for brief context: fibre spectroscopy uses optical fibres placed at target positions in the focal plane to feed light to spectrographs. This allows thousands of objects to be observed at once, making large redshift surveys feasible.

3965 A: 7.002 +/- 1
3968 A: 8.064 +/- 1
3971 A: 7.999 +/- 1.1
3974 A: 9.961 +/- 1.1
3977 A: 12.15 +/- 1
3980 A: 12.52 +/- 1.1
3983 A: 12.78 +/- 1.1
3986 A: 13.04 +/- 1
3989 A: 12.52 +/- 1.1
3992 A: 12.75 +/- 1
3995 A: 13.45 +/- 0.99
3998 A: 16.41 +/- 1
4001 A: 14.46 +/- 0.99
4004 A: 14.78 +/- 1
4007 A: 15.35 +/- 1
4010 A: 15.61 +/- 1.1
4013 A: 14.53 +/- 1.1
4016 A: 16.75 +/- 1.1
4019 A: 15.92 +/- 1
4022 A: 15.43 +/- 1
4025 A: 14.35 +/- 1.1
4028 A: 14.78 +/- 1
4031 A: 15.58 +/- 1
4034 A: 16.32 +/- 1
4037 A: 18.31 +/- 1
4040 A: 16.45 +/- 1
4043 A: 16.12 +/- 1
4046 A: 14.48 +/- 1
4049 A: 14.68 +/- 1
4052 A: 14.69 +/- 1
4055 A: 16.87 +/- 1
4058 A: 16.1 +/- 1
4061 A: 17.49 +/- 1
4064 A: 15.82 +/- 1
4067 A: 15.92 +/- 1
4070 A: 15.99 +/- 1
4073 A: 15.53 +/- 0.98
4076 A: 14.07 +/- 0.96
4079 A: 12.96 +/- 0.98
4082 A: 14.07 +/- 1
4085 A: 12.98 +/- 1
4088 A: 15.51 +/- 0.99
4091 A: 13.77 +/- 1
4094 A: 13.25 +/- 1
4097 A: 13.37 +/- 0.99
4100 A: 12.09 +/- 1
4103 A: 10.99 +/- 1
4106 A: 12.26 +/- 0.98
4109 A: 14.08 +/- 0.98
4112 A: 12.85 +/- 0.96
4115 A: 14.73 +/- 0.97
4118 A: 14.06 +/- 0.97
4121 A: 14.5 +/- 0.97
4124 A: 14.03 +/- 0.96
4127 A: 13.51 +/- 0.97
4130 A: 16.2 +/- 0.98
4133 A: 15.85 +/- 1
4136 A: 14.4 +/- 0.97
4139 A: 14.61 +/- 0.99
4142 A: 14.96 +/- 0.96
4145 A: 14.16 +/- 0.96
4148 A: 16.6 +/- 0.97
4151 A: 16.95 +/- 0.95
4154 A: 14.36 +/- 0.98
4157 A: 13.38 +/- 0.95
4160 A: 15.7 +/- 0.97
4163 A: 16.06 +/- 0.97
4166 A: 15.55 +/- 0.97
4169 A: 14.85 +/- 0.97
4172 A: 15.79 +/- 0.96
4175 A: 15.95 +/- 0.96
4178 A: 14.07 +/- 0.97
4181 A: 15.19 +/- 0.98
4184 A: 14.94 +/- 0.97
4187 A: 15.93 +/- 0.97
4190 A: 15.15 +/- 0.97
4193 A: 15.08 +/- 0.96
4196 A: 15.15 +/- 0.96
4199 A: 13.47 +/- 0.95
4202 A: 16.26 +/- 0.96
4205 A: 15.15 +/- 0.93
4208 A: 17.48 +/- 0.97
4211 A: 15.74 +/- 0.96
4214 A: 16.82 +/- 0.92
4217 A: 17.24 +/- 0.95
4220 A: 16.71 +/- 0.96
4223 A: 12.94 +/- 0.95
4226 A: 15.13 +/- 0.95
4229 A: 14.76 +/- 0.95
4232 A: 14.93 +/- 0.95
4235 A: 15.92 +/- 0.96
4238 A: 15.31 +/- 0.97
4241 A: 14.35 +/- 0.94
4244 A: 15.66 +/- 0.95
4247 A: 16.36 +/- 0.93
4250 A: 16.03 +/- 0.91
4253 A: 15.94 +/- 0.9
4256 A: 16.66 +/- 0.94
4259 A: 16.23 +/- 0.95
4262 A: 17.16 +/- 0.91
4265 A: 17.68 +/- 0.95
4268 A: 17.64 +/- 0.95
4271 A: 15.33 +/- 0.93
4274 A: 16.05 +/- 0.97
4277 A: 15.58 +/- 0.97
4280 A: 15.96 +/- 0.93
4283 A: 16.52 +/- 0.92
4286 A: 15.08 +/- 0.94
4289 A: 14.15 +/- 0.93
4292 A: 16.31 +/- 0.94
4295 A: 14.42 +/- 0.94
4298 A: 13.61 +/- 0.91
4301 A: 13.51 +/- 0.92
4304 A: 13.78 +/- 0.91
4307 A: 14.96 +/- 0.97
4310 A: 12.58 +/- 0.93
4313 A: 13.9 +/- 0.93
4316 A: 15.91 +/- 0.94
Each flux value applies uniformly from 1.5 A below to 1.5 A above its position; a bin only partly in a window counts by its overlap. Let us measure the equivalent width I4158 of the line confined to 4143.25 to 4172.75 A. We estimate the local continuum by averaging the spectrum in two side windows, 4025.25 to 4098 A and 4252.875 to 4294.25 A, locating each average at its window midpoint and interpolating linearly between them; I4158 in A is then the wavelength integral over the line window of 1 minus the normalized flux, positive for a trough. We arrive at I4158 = 0.6 A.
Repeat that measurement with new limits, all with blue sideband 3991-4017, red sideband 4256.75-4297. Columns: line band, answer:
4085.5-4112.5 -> 3.8 A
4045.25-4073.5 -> -1.3 A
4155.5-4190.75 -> 0.8 A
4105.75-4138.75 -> 2.3 A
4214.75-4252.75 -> 0.8 A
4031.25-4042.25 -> -1.3 A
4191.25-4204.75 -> 0.6 A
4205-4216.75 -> -0.6 A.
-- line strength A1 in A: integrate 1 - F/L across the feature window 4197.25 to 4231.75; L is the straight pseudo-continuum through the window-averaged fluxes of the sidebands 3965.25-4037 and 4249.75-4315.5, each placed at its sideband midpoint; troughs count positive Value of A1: -1.4 A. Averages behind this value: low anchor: 13.7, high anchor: 15.4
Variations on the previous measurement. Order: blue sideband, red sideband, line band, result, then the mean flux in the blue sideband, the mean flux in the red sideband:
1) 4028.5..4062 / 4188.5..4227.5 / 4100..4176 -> 5.6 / 16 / 15.6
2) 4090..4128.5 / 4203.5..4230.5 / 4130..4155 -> -2.2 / 13.3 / 15.8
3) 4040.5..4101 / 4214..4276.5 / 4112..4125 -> 0.8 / 14.8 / 15.9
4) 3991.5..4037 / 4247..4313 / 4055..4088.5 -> 0.2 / 15.3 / 15.5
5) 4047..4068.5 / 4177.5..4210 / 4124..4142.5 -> 0.9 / 15.9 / 15.3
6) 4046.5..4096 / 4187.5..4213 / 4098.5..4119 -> 2.9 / 15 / 15.5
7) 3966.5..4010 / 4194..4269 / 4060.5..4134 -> -0.4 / 12.7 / 15.9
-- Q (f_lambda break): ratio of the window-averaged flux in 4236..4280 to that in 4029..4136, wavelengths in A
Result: 1.1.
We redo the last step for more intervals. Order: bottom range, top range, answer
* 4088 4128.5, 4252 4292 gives 1.20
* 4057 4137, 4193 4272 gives 1.11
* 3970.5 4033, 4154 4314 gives 1.10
